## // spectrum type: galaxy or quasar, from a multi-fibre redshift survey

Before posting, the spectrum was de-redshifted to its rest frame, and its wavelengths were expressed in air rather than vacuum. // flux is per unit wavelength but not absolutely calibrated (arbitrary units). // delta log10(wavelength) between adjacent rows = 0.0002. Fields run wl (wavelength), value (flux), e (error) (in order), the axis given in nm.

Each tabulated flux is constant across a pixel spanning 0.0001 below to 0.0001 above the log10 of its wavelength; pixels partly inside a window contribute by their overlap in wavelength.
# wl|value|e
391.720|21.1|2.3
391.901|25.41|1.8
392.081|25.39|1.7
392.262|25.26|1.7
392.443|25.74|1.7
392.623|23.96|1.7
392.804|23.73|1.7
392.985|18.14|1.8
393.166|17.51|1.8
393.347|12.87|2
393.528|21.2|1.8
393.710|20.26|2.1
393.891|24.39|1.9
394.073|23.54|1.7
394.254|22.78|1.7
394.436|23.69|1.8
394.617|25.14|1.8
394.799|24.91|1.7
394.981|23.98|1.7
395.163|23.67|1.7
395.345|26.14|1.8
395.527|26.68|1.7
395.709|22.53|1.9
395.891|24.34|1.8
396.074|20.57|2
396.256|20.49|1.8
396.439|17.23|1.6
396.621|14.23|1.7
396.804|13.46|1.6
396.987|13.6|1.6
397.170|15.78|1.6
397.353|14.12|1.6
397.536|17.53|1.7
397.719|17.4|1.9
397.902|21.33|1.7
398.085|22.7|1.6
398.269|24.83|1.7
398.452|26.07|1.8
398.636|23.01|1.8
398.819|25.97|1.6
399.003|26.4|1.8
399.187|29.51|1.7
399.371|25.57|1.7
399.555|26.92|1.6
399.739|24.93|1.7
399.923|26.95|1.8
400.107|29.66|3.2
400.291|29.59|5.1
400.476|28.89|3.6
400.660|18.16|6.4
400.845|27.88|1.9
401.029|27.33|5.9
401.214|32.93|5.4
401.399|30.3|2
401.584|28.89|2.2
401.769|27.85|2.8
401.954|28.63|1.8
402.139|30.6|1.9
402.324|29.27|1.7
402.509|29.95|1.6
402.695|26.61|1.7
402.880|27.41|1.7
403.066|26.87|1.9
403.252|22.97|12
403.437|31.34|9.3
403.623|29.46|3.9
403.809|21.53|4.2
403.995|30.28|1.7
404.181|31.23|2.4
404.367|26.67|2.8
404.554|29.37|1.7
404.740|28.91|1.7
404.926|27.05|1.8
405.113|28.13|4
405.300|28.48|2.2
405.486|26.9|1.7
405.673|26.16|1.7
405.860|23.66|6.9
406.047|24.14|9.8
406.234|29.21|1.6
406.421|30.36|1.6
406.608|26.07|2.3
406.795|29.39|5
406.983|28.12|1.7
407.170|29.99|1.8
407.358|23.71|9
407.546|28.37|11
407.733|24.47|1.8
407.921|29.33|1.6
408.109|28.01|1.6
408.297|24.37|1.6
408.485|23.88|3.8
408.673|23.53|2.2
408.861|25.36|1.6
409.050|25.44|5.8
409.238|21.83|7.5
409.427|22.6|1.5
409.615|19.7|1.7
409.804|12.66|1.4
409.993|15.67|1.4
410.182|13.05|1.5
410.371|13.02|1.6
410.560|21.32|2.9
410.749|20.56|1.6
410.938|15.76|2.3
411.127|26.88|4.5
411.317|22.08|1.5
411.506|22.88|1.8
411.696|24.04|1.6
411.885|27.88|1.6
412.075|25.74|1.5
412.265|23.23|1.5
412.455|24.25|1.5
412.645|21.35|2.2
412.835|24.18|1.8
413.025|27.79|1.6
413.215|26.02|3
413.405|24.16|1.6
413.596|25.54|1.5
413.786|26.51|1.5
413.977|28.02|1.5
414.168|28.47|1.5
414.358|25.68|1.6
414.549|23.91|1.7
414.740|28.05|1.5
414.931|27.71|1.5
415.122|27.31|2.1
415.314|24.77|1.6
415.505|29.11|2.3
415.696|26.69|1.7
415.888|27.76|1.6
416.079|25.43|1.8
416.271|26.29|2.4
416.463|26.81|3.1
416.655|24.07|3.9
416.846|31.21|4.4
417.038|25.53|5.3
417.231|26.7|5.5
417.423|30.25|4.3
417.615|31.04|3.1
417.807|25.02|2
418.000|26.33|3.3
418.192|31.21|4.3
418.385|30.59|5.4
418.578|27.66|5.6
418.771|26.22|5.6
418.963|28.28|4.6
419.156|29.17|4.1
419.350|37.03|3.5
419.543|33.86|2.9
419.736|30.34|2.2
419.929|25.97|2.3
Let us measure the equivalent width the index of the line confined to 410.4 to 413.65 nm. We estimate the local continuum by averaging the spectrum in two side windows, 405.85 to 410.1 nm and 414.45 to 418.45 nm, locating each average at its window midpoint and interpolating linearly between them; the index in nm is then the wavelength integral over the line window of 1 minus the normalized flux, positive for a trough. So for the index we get 0.32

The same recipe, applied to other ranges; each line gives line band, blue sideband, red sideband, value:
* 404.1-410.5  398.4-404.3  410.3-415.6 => 0.292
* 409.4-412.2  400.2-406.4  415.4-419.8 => 0.790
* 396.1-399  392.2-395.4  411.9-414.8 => 0.464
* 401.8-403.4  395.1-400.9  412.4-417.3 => -0.289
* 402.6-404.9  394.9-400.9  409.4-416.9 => -0.449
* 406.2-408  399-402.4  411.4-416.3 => -0.061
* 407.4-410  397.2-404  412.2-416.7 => 0.254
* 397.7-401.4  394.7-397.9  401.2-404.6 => -0.305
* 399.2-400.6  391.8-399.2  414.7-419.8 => -0.262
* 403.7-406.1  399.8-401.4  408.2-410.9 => -0.306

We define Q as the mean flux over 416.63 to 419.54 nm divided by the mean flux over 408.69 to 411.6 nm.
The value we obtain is 1.45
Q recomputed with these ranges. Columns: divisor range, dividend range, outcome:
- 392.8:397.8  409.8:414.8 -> 1.14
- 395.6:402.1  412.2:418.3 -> 1.12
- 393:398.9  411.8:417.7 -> 1.26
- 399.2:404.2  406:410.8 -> 0.85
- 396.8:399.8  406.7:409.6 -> 1.17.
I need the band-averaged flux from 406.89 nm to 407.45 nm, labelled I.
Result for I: 27.3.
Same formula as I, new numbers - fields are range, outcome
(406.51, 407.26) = 28.4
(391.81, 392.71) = 25.2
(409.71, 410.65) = 15.1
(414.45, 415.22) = 26.7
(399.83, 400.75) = 26.7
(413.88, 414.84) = 26.8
